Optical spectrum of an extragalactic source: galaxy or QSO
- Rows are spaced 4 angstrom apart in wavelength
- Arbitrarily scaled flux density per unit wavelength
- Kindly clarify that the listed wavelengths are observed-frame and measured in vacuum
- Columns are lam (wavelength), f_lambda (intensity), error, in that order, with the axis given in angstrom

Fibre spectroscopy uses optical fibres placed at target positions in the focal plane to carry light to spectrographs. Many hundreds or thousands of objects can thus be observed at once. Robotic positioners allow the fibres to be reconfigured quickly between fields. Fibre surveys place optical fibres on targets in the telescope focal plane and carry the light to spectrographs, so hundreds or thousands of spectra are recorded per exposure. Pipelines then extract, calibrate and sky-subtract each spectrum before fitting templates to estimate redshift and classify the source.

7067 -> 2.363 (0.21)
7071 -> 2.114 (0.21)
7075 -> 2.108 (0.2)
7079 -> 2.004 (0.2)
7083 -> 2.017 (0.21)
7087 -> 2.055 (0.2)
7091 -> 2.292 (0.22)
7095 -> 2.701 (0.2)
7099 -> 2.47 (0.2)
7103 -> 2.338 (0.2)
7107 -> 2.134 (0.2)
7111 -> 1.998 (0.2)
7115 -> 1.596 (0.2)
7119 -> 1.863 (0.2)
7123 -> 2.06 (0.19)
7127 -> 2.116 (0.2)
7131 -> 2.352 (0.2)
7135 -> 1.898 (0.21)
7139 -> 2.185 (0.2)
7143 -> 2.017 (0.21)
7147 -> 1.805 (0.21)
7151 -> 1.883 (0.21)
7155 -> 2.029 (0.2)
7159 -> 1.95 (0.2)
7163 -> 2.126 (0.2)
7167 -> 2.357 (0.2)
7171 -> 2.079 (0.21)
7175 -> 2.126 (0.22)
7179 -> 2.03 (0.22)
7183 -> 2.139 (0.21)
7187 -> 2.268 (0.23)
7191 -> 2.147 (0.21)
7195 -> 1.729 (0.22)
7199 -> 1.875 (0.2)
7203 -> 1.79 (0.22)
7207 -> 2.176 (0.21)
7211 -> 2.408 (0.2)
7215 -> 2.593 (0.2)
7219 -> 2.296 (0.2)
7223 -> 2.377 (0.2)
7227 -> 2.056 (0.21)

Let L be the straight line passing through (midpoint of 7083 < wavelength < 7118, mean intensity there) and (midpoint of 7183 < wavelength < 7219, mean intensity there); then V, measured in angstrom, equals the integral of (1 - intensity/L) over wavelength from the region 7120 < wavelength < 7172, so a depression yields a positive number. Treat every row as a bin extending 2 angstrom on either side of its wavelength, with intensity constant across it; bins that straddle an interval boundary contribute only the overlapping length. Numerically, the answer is 2.32 angstrom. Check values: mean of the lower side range 2.18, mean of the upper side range 2.13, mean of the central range 2.06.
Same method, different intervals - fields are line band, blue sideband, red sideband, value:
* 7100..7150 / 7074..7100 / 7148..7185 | 2.8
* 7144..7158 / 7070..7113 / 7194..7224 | 1.7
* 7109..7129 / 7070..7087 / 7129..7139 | 1.8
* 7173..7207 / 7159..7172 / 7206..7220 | 3.8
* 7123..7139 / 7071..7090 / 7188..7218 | -0.3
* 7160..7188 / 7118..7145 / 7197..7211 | -1.5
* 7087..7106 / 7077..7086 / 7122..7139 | -3.2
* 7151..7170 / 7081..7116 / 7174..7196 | 0.2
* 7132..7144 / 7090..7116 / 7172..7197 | 0.6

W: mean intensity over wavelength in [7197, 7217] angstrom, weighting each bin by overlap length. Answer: 2.17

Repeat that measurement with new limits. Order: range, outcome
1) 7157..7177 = 2.13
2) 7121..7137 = 2.11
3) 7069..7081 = 2.08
